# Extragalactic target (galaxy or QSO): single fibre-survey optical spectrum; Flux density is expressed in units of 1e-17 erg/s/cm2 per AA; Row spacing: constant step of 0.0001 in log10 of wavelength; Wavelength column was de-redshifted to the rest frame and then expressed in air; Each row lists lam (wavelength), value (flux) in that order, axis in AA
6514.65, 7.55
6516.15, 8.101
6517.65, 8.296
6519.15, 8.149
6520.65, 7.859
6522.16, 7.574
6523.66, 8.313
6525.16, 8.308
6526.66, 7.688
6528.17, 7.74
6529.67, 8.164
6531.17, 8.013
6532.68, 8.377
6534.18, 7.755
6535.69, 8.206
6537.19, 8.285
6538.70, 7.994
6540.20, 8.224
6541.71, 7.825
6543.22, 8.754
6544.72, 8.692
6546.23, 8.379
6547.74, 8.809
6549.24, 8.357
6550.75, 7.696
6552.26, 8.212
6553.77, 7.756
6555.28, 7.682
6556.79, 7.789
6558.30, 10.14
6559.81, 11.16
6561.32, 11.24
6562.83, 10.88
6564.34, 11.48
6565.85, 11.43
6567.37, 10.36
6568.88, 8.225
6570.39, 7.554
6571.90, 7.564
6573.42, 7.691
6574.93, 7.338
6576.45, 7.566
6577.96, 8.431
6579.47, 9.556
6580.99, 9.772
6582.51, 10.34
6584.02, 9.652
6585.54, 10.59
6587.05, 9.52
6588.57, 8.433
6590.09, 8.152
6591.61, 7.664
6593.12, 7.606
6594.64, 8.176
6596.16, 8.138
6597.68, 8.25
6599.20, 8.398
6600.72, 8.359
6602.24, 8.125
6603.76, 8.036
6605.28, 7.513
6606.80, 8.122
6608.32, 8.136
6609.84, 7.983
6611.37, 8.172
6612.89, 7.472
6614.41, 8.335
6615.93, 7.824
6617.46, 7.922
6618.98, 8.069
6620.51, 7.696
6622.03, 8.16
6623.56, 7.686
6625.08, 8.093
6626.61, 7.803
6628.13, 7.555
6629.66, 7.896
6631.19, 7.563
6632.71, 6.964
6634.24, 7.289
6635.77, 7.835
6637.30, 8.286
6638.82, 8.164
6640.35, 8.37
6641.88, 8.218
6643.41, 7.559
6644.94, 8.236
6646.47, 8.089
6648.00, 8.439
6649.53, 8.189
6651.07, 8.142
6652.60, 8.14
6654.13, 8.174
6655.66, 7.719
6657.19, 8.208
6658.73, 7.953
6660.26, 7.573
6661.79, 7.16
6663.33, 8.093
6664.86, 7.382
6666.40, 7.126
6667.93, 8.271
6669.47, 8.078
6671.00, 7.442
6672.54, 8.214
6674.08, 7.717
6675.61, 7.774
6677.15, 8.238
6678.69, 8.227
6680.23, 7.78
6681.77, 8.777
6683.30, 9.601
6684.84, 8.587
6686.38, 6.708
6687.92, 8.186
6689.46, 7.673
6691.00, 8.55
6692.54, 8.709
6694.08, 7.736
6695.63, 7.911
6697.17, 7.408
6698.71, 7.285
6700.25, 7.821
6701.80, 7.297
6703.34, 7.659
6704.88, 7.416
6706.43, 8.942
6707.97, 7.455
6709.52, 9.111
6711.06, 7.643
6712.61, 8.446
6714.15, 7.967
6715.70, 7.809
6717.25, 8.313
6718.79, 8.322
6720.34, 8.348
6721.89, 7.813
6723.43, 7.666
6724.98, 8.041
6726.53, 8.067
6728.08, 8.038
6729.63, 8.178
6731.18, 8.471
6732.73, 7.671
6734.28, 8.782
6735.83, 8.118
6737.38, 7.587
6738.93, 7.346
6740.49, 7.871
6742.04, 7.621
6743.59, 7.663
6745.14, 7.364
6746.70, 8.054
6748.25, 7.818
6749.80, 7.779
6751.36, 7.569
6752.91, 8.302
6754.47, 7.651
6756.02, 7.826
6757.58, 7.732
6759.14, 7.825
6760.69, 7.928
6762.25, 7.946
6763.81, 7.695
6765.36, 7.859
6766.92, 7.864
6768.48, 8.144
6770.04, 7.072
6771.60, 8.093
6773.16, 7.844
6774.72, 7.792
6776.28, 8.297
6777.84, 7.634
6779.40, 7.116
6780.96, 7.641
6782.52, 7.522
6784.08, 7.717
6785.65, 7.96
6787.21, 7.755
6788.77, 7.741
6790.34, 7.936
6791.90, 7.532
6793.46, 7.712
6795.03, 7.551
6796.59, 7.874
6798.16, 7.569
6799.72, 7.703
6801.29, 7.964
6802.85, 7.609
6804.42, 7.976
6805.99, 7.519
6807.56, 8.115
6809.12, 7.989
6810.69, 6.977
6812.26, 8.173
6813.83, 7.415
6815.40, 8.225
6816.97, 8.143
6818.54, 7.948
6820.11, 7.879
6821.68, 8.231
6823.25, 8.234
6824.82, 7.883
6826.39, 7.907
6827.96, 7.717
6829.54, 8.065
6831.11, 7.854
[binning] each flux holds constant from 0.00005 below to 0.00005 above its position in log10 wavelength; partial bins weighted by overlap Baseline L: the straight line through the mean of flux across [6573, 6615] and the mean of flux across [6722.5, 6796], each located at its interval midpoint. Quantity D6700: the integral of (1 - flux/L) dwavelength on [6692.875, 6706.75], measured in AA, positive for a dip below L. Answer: 0.6 AA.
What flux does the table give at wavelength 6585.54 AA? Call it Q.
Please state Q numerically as 10.59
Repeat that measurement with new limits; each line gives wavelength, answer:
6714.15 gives 7.967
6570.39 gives 7.554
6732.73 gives 7.671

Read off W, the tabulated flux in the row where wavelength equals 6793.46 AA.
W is 7.712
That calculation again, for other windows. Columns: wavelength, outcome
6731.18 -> 8.471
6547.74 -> 8.809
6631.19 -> 7.563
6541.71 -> 7.825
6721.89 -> 7.813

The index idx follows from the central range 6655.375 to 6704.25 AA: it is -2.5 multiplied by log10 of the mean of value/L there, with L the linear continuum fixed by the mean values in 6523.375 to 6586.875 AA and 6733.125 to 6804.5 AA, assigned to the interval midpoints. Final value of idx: 0.04 mag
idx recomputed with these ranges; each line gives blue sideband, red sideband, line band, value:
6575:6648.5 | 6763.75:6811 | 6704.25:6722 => -0.03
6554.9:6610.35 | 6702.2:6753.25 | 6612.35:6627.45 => 0.09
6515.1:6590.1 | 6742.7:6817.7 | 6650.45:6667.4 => 0.06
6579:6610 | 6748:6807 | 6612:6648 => 0.07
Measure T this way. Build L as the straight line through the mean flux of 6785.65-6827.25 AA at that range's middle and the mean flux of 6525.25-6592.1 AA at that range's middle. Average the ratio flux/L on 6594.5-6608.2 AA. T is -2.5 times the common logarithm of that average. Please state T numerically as 0.06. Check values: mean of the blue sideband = 8.75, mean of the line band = 8.12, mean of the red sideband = 7.83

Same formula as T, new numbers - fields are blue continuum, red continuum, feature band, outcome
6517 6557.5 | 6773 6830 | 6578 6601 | -0.102 mag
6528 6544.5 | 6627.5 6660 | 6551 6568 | -0.201 mag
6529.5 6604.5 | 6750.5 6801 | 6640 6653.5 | 0.026 mag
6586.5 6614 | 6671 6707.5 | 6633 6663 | 0.011 mag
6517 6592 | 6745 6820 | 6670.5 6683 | 0.014 mag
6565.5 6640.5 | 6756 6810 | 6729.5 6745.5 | 0.002 mag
